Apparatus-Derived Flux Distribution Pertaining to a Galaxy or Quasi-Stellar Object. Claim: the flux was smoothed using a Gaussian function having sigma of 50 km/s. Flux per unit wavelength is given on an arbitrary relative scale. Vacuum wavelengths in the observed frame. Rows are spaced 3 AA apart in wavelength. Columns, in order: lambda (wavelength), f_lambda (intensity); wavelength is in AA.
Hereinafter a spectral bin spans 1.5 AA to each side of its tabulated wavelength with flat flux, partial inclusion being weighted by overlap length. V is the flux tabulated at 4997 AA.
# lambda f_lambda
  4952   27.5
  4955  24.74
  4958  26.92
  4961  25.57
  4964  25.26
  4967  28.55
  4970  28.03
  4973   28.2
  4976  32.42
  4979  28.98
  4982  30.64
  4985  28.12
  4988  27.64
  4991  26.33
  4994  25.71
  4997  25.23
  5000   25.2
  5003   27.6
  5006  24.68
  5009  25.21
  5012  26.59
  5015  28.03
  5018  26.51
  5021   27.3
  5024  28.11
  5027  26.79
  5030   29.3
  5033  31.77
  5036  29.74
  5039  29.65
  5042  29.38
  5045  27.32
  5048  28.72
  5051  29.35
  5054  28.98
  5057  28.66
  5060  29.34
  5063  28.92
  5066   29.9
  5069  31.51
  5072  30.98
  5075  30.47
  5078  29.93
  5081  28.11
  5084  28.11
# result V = 25.23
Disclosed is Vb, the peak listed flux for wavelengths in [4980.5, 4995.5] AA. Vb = 30.64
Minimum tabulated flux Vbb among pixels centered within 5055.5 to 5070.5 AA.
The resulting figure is 28.66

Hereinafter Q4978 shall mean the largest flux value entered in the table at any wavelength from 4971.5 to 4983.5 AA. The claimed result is 32.42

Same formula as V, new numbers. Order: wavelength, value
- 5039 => 29.65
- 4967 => 28.55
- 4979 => 28.98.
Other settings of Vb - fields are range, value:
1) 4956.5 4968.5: 28.55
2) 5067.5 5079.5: 31.51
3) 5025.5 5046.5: 31.77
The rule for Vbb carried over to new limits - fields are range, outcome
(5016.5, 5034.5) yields 26.51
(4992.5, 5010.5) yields 24.68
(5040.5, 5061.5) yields 27.32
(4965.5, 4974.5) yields 28.03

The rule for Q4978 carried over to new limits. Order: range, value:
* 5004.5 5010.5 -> 25.21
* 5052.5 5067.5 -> 29.9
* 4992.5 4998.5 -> 25.71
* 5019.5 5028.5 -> 28.11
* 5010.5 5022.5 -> 28.03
